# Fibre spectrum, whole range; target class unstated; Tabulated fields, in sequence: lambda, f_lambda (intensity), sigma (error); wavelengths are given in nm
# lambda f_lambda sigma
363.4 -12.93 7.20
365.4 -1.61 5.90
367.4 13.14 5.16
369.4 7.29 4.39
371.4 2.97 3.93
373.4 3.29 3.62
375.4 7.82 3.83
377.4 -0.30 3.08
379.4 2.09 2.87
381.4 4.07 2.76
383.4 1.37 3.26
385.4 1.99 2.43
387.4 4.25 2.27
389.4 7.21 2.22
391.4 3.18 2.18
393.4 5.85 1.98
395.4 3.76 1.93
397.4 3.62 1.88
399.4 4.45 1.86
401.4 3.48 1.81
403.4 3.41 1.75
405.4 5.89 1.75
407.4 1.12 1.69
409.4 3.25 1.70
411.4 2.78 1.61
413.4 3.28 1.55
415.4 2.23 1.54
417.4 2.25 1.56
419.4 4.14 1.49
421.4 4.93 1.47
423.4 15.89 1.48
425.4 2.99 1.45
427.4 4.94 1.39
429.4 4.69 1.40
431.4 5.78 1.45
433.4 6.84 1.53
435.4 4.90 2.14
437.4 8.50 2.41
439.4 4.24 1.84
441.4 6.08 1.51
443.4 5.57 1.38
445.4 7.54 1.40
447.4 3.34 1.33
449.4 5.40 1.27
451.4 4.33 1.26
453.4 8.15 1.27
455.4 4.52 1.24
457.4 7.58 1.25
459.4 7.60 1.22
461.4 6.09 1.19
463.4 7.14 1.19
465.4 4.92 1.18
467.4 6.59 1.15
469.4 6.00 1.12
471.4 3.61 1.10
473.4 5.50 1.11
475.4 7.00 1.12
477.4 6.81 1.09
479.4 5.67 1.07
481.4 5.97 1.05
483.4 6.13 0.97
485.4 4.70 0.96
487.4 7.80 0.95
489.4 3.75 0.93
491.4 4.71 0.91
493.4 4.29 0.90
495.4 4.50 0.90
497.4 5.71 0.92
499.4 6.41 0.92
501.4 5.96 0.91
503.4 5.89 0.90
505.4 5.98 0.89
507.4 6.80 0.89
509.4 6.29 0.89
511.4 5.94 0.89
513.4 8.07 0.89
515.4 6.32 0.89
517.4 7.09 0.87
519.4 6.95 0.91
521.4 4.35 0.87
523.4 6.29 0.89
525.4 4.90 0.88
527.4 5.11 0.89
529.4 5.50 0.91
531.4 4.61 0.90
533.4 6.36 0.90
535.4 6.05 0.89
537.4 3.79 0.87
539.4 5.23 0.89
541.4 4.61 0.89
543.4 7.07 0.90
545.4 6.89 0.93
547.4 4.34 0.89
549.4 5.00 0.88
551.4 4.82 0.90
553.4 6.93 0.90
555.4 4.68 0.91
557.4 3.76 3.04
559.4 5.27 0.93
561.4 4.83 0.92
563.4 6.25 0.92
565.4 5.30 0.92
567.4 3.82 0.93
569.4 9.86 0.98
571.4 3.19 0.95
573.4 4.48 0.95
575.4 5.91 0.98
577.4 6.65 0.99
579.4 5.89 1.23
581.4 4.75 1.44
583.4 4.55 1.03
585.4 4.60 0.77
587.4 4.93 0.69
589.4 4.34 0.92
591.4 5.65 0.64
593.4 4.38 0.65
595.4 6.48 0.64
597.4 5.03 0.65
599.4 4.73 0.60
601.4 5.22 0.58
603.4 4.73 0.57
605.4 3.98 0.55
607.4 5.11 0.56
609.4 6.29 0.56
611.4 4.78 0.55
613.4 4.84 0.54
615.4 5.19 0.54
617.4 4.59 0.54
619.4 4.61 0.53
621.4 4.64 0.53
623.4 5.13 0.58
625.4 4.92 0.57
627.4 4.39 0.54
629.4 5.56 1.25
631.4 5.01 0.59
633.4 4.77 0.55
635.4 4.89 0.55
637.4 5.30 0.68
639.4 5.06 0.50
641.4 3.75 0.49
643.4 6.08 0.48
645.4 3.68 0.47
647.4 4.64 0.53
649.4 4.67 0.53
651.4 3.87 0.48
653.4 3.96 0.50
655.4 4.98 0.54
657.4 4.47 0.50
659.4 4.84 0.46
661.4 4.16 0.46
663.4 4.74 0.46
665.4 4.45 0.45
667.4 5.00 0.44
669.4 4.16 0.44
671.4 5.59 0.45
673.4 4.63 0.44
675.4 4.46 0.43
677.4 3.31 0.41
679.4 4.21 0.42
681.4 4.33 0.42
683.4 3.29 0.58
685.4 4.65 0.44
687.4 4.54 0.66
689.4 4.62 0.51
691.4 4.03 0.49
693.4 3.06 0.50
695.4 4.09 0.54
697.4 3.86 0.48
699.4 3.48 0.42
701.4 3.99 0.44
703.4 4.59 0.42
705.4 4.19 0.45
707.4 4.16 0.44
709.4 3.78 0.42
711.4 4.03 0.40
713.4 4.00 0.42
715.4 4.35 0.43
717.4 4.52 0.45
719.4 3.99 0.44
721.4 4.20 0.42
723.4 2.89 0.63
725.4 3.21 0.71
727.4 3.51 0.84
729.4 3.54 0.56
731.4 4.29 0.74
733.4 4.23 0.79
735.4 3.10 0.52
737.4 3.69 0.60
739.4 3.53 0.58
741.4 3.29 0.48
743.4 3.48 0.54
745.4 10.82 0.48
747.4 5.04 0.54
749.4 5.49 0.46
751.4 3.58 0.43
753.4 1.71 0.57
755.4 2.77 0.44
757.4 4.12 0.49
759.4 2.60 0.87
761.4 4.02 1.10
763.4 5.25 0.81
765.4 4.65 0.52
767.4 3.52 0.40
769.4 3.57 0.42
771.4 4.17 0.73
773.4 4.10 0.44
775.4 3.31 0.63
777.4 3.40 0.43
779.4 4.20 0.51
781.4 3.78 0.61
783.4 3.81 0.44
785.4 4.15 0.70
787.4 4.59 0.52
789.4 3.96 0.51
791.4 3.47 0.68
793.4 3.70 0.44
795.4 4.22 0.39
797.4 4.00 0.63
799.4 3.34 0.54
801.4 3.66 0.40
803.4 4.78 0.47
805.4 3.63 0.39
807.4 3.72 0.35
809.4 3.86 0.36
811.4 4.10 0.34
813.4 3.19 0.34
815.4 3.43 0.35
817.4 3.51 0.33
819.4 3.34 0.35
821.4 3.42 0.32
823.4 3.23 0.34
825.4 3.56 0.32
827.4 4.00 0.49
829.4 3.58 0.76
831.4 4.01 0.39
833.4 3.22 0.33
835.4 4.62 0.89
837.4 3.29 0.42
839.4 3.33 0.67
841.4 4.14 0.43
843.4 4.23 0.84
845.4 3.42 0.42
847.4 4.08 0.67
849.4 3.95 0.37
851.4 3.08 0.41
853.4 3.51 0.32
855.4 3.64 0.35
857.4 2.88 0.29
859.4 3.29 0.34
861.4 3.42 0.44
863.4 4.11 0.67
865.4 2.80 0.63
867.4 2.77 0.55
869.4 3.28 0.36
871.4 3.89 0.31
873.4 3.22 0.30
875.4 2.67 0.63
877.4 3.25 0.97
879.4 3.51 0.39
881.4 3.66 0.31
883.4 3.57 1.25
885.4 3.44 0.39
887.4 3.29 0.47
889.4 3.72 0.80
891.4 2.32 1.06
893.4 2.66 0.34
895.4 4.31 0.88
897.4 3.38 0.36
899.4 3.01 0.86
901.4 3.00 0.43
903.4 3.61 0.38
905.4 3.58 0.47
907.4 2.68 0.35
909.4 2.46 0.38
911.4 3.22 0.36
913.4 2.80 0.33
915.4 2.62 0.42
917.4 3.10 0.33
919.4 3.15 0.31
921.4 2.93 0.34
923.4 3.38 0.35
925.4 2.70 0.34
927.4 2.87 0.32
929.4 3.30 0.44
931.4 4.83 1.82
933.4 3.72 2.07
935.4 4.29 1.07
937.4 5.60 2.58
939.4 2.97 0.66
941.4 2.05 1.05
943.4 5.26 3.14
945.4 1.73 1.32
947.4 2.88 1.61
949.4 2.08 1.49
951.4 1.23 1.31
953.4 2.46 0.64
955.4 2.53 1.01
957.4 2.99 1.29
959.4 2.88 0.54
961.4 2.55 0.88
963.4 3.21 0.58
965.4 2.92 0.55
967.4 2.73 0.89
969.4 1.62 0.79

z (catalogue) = 0.137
